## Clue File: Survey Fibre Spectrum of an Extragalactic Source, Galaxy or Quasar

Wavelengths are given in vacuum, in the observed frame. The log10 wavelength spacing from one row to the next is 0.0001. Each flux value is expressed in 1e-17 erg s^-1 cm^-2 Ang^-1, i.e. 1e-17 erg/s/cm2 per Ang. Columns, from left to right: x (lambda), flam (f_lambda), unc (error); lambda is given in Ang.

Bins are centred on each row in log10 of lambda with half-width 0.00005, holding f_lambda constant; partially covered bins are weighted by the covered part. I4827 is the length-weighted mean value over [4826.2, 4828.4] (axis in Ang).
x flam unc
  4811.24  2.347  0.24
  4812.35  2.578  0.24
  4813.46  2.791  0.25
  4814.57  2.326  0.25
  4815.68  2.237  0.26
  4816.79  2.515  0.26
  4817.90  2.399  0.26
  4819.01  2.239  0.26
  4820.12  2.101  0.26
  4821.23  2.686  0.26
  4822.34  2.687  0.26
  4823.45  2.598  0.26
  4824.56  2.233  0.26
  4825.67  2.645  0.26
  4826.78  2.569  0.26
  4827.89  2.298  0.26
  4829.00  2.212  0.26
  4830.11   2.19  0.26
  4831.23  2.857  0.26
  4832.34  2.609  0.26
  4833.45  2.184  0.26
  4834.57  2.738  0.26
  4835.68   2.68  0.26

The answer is 2.44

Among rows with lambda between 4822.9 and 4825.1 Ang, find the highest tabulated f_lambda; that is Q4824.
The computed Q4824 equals 2.598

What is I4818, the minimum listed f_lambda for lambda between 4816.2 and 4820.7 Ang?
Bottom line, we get 2.101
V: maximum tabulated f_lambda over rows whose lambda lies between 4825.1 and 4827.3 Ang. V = 2.645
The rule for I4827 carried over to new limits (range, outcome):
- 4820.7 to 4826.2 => 2.57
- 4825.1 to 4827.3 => 2.61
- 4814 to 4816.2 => 2.28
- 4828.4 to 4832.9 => 2.47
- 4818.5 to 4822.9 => 2.43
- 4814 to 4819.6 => 2.34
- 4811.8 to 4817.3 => 2.49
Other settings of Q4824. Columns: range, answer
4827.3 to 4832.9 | 2.857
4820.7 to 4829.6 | 2.687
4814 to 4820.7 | 2.515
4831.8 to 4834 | 2.609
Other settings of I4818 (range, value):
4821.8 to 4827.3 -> 2.233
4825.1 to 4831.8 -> 2.19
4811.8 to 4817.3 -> 2.237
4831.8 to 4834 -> 2.184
